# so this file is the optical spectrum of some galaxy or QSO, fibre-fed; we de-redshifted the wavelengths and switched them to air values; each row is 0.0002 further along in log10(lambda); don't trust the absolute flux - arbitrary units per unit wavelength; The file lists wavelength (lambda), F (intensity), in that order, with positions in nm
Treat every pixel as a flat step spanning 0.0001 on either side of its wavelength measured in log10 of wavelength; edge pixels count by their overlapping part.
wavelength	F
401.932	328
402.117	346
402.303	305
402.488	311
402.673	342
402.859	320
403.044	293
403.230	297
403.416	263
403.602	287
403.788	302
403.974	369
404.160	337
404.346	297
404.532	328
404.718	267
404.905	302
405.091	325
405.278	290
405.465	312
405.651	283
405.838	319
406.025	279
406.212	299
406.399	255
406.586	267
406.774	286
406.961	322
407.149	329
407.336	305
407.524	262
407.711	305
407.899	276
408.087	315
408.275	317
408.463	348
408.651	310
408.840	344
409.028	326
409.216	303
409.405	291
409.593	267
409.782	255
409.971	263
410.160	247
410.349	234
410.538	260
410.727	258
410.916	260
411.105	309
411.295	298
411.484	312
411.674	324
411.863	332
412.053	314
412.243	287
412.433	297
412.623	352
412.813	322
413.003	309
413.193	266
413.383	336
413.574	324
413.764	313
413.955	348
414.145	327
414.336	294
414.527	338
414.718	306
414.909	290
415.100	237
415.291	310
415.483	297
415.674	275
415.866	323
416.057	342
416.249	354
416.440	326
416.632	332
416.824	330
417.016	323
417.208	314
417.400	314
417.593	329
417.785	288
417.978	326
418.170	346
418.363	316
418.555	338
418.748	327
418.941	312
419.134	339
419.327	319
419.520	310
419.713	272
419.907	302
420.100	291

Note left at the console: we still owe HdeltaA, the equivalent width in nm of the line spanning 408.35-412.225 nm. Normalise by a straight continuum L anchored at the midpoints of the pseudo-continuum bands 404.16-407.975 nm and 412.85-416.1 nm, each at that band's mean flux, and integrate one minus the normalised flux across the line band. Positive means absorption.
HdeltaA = 0.12 nm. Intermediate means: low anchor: 297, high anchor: 308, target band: 293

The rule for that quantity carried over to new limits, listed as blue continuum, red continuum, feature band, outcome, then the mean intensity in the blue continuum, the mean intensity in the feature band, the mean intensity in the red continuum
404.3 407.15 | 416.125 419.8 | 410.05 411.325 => 0.17 nm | 296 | 265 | 322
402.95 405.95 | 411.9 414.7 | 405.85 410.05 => 0.16 nm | 304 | 297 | 316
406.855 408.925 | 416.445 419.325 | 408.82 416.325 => 0.40 nm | 312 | 301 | 324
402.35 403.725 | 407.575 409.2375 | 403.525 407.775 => 0.10 nm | 302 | 301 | 315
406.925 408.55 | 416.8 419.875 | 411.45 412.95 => -0.02 nm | 308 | 317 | 318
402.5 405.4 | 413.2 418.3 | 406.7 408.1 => 0.05 nm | 308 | 299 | 316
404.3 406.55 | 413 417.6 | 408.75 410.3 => 0.09 nm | 296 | 285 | 314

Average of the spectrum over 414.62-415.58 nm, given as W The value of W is 288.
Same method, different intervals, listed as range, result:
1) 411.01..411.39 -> 304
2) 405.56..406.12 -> 294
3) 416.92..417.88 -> 314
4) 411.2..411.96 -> 317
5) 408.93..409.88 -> 289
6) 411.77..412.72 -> 316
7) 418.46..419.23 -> 329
